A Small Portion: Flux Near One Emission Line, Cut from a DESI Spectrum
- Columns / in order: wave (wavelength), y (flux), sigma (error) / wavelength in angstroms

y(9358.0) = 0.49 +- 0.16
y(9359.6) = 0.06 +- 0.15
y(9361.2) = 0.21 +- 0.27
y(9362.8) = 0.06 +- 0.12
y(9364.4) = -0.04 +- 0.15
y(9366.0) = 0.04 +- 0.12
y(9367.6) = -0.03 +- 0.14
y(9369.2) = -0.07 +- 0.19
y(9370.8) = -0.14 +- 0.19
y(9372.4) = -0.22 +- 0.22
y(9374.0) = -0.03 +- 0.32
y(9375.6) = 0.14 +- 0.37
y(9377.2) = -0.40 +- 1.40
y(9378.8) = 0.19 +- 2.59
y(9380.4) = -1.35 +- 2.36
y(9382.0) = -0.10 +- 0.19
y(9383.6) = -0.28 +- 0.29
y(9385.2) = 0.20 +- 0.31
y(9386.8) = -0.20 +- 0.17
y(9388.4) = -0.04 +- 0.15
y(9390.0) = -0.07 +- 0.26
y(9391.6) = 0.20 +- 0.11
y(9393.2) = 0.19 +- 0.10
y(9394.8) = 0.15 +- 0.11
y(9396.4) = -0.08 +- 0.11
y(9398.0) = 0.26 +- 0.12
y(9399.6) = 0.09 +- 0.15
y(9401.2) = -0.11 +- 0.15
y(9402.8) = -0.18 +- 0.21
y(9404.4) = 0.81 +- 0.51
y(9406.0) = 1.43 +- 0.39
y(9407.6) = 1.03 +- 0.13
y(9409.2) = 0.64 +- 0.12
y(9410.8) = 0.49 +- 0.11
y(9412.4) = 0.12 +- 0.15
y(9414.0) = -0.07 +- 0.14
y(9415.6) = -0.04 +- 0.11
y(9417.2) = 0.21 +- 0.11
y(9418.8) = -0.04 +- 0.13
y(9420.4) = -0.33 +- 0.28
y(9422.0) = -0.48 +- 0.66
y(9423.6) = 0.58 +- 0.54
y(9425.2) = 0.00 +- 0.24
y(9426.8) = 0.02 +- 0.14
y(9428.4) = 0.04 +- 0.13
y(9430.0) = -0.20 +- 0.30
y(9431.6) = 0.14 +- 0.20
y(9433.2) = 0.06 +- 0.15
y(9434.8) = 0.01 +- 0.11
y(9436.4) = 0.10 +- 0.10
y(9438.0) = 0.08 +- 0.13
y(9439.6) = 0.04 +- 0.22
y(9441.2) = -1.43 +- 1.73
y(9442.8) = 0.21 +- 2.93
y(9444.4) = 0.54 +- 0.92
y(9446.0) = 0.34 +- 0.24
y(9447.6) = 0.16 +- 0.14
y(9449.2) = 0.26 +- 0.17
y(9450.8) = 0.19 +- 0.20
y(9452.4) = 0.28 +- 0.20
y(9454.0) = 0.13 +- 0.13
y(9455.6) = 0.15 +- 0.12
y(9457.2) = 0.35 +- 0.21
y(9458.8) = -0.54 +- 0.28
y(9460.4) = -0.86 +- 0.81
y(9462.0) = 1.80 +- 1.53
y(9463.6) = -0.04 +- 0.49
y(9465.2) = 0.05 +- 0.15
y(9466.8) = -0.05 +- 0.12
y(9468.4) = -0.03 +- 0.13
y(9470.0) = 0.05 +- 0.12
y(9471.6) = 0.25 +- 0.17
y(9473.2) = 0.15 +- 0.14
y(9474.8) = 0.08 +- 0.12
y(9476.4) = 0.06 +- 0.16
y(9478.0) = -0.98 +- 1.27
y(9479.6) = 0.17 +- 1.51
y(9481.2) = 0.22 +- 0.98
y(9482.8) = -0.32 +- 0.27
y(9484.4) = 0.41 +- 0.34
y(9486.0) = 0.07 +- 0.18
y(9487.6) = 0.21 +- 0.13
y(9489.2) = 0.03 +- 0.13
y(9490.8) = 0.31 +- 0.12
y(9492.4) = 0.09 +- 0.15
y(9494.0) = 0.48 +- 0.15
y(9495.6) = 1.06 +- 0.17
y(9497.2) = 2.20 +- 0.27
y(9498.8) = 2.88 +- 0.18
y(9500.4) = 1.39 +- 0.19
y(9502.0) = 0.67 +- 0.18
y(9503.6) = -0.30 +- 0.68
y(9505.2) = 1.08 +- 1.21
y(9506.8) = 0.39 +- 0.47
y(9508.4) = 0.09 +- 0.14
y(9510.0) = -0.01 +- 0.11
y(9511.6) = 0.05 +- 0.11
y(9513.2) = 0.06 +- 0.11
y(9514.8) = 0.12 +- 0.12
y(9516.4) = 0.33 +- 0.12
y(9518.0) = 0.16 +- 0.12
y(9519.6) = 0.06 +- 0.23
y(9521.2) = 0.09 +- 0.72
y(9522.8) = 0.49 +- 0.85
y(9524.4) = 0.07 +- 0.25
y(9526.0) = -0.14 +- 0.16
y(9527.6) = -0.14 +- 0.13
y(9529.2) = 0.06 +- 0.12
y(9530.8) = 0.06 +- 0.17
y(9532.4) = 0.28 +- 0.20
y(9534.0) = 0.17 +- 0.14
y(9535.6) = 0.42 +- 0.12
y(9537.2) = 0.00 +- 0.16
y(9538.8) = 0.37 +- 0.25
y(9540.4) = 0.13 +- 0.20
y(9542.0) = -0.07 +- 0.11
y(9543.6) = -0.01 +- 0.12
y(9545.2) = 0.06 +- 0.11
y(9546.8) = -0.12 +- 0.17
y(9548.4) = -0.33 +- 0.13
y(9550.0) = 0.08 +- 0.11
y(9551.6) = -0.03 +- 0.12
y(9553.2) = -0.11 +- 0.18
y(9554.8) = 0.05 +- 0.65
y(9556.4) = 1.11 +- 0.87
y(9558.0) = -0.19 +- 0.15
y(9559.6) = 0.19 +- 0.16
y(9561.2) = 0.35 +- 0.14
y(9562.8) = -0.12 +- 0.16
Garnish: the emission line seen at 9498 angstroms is [O III]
